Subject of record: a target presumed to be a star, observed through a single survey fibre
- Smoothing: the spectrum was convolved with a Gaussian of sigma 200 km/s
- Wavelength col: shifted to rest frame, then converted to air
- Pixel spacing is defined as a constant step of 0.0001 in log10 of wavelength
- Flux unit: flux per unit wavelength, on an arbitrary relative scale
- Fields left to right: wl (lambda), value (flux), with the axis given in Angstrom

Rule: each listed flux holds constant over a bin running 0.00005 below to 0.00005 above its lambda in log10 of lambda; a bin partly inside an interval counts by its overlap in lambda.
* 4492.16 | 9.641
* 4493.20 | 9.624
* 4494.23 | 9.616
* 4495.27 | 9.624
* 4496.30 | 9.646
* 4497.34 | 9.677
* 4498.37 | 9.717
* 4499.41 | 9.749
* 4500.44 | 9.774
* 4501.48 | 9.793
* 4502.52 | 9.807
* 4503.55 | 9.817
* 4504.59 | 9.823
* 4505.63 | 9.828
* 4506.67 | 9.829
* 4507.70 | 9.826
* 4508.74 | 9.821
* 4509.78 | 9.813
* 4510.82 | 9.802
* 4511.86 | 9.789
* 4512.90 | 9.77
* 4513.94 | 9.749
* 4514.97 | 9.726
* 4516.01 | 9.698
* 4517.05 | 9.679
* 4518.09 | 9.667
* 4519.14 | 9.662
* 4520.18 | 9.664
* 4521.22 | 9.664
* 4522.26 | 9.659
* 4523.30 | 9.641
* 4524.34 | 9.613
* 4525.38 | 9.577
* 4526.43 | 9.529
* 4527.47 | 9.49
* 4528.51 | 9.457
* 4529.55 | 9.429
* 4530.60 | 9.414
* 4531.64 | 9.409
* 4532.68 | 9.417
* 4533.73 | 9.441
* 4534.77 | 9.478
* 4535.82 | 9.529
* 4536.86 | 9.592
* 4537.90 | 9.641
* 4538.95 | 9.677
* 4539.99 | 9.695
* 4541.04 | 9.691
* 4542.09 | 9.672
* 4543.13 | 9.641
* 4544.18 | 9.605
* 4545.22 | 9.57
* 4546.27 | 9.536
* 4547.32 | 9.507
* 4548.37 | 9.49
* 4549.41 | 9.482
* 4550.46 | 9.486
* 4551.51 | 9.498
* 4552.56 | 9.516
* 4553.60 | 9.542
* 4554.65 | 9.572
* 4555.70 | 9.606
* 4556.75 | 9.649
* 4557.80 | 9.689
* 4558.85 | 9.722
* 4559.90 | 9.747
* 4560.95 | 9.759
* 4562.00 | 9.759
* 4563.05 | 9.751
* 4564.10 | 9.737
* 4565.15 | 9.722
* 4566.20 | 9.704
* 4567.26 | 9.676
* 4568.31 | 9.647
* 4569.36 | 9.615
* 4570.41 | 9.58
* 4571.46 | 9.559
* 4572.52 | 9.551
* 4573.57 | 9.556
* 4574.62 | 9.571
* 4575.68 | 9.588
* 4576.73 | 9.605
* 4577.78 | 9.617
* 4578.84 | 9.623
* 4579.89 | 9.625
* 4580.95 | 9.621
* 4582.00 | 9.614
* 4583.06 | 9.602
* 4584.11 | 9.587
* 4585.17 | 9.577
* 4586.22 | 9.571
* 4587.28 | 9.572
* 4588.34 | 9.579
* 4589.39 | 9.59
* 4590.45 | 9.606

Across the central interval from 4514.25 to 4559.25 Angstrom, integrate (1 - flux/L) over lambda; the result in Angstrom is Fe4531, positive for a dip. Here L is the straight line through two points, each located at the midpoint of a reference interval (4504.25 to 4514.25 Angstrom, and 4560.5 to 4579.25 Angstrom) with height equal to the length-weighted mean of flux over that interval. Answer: 0.7 Angstrom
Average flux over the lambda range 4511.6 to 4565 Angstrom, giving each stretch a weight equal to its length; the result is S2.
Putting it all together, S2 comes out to 9.61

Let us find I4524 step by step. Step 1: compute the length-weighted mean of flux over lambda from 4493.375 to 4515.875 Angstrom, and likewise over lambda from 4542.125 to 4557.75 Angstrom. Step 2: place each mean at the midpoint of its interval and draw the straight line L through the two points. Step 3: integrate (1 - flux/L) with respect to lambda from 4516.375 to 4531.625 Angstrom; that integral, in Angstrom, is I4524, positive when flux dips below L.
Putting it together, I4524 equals 0.2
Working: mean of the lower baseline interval 9.76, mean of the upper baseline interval 9.56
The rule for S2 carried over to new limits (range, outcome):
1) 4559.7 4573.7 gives 9.67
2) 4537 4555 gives 9.58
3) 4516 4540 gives 9.57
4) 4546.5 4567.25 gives 9.63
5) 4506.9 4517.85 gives 9.77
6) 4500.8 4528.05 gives 9.72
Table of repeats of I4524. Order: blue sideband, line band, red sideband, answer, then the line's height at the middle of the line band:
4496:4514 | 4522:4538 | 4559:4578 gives 0.4 Angstrom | 9.73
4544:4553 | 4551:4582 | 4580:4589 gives -0.3 Angstrom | 9.55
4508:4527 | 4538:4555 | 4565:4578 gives 0.1 Angstrom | 9.65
